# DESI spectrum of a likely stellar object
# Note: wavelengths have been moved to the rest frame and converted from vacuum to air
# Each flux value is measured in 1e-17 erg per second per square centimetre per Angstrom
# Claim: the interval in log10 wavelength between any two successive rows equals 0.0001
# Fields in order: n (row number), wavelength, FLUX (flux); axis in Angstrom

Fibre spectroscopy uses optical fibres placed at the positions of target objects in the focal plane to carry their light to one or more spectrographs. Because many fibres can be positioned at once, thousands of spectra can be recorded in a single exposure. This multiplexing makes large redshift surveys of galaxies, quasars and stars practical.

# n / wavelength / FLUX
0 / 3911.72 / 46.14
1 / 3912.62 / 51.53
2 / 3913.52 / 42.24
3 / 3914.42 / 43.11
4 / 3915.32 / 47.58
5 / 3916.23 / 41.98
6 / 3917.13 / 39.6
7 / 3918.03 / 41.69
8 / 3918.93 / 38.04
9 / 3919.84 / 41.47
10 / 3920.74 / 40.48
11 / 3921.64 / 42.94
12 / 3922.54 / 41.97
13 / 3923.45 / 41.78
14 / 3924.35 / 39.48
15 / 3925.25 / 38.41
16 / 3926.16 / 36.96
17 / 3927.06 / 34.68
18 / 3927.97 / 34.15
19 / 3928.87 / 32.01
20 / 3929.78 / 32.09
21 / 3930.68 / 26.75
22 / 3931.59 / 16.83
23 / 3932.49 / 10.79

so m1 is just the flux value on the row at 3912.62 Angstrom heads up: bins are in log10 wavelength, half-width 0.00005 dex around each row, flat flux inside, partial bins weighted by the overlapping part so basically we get 51.53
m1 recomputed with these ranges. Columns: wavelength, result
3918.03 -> 41.69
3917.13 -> 39.6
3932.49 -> 10.79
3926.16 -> 36.96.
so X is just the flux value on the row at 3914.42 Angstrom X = 43.11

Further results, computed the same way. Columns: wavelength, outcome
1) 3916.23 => 41.98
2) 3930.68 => 26.75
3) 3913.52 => 42.24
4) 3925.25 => 38.41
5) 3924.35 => 39.48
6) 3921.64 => 42.94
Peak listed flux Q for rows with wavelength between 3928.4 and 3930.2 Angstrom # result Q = 32.09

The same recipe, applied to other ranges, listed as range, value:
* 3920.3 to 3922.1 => 42.94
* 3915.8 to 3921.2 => 41.98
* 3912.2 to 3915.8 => 51.53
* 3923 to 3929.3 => 41.78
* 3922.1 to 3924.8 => 41.97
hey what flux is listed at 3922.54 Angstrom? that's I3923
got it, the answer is 41.97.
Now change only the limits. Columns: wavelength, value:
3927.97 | 34.15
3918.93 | 38.04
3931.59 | 16.83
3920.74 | 40.48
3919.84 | 41.47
